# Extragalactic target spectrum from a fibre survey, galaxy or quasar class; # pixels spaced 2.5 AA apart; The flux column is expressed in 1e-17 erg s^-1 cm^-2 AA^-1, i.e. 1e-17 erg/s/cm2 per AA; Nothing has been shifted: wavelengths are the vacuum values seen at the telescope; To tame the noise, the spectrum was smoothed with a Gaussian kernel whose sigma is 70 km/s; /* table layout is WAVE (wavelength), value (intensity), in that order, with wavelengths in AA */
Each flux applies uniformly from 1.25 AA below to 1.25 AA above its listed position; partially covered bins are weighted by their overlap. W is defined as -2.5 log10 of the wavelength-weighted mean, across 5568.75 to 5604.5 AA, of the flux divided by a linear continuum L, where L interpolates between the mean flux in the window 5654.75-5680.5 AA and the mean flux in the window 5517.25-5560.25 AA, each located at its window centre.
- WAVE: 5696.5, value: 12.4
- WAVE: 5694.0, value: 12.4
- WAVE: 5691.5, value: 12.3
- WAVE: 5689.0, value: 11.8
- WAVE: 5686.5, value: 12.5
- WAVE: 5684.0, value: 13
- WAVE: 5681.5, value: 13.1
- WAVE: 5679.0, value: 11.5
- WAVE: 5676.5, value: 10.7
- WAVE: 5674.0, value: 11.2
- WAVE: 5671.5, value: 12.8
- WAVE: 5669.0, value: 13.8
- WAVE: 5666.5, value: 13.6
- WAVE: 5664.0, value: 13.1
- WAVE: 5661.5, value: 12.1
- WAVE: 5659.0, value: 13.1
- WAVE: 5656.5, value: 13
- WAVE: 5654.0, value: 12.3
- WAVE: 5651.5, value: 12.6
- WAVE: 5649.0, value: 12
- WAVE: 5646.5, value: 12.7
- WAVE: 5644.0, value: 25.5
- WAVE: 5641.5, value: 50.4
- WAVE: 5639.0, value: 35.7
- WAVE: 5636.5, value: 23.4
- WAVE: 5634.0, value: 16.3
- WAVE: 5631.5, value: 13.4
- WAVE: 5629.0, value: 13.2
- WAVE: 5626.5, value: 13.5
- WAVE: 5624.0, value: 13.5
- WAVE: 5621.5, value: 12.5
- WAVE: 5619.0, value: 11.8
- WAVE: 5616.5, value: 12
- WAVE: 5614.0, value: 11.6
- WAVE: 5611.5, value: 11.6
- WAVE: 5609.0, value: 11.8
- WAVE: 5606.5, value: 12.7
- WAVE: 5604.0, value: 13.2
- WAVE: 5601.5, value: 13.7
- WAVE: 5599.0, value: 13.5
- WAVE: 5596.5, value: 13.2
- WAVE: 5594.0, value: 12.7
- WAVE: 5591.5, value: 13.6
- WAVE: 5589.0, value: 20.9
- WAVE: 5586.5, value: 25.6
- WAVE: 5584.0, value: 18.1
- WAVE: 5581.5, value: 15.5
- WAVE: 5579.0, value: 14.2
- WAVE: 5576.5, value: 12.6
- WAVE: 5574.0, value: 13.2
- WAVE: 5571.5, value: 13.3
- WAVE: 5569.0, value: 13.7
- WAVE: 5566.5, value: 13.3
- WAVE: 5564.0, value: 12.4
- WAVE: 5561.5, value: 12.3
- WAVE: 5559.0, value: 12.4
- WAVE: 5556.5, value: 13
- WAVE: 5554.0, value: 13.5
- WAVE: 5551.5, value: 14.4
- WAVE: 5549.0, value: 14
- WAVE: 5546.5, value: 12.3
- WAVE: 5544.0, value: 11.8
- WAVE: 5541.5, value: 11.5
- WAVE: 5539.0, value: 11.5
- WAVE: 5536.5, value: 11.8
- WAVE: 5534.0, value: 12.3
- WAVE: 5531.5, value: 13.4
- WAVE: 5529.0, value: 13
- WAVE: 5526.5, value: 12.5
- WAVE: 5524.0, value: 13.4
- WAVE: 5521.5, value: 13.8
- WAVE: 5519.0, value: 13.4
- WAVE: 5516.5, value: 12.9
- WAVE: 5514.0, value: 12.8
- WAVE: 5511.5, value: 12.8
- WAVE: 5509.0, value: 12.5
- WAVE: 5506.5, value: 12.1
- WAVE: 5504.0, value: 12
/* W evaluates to -0.20 mag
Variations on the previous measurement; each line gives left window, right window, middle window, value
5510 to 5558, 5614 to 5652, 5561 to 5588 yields 0.01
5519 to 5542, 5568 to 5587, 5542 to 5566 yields 0.09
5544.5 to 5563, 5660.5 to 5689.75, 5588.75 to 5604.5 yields -0.10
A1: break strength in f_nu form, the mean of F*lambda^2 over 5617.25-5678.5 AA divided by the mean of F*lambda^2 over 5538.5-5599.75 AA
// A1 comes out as 1.18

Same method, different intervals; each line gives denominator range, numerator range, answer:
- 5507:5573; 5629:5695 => 1.29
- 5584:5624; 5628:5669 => 1.31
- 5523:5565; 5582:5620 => 1.16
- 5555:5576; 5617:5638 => 1.17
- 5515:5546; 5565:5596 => 1.25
